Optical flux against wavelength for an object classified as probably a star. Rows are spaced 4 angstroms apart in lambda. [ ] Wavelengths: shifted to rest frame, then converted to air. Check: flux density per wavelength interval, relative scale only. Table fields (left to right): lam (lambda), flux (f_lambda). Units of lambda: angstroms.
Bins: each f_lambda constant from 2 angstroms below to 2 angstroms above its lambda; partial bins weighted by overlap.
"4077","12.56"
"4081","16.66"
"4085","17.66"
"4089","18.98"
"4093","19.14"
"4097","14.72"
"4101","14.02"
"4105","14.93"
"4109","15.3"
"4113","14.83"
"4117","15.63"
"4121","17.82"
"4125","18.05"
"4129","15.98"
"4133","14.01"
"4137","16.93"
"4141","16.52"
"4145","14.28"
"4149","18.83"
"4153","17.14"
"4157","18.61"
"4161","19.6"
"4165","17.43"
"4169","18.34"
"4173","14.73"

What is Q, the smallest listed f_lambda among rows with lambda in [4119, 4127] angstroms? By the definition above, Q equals 17.82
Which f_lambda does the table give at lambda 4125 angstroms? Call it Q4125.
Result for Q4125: 18.05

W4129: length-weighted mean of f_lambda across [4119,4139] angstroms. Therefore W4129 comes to 16.6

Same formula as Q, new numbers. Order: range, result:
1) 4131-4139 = 14.01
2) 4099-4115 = 14.02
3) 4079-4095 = 16.66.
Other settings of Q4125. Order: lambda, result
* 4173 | 14.73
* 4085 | 17.66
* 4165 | 17.43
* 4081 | 16.66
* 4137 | 16.93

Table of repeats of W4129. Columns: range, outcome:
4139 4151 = 16.5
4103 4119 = 15.2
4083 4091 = 18.3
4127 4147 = 15.5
